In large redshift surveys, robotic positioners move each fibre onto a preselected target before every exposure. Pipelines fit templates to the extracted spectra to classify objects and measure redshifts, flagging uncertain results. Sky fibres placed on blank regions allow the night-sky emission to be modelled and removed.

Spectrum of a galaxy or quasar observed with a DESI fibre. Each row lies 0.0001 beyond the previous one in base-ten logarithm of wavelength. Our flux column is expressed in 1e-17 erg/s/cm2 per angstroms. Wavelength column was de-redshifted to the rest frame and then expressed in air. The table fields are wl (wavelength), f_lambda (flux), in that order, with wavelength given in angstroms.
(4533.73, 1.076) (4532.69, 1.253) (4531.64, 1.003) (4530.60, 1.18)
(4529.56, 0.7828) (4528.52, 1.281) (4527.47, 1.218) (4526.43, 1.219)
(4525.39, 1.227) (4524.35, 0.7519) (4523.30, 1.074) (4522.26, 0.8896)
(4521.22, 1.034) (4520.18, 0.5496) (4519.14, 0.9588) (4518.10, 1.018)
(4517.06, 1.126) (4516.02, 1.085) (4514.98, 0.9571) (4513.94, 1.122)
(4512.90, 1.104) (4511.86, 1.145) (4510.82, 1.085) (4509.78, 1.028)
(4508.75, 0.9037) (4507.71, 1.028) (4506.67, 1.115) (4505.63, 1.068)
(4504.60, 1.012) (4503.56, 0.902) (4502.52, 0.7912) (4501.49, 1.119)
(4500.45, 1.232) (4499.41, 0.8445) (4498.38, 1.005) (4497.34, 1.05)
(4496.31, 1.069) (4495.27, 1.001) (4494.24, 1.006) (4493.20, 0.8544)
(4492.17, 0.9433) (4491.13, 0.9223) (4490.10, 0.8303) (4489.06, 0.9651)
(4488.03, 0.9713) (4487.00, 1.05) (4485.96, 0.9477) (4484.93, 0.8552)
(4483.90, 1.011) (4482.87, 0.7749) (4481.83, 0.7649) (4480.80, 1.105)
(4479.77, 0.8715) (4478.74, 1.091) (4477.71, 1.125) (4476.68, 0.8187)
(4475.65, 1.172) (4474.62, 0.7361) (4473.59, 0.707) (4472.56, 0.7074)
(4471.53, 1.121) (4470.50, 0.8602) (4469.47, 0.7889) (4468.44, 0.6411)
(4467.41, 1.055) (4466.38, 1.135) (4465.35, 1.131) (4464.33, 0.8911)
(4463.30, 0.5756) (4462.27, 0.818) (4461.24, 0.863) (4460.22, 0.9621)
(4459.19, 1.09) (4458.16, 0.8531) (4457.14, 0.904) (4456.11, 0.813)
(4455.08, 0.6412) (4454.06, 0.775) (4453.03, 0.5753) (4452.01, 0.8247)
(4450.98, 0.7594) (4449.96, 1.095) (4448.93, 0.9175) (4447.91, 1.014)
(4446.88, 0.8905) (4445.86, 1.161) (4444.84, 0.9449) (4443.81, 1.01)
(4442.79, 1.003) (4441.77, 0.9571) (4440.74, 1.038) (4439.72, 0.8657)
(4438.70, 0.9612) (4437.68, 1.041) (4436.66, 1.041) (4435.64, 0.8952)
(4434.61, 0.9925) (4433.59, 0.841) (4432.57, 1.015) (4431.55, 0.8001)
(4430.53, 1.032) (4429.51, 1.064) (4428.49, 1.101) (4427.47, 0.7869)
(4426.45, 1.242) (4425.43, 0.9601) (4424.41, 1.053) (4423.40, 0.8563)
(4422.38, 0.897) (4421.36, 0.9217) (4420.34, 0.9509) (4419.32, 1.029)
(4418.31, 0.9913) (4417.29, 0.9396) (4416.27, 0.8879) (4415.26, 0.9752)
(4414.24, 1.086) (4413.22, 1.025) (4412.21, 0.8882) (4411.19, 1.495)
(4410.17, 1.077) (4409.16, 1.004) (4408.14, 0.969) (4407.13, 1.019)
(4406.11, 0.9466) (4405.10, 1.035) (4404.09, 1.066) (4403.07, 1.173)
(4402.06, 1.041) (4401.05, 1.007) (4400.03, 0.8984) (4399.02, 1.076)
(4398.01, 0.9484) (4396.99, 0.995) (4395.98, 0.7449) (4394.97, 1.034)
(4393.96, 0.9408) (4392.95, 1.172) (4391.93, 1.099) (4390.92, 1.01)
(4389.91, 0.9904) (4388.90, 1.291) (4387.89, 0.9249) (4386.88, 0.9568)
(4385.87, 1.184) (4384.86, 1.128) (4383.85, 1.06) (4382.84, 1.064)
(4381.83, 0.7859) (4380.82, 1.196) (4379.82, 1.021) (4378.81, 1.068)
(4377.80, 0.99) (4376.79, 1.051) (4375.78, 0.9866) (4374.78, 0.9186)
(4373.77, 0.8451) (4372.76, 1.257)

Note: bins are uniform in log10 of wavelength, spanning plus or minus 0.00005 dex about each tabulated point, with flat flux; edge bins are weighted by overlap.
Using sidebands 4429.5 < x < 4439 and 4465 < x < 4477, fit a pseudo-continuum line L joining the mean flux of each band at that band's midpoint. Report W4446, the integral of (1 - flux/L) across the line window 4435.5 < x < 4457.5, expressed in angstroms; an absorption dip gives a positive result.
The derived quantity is 0.7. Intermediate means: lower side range 0.963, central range 0.915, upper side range 0.904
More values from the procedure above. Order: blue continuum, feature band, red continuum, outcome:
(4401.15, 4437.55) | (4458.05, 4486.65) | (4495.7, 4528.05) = 2.9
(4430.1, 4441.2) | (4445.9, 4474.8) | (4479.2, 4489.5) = 2.3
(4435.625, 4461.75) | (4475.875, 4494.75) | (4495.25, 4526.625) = 0.6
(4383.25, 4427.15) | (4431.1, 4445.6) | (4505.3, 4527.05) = 0.9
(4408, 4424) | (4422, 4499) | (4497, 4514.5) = 6.4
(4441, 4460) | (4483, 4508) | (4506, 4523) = 0.0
